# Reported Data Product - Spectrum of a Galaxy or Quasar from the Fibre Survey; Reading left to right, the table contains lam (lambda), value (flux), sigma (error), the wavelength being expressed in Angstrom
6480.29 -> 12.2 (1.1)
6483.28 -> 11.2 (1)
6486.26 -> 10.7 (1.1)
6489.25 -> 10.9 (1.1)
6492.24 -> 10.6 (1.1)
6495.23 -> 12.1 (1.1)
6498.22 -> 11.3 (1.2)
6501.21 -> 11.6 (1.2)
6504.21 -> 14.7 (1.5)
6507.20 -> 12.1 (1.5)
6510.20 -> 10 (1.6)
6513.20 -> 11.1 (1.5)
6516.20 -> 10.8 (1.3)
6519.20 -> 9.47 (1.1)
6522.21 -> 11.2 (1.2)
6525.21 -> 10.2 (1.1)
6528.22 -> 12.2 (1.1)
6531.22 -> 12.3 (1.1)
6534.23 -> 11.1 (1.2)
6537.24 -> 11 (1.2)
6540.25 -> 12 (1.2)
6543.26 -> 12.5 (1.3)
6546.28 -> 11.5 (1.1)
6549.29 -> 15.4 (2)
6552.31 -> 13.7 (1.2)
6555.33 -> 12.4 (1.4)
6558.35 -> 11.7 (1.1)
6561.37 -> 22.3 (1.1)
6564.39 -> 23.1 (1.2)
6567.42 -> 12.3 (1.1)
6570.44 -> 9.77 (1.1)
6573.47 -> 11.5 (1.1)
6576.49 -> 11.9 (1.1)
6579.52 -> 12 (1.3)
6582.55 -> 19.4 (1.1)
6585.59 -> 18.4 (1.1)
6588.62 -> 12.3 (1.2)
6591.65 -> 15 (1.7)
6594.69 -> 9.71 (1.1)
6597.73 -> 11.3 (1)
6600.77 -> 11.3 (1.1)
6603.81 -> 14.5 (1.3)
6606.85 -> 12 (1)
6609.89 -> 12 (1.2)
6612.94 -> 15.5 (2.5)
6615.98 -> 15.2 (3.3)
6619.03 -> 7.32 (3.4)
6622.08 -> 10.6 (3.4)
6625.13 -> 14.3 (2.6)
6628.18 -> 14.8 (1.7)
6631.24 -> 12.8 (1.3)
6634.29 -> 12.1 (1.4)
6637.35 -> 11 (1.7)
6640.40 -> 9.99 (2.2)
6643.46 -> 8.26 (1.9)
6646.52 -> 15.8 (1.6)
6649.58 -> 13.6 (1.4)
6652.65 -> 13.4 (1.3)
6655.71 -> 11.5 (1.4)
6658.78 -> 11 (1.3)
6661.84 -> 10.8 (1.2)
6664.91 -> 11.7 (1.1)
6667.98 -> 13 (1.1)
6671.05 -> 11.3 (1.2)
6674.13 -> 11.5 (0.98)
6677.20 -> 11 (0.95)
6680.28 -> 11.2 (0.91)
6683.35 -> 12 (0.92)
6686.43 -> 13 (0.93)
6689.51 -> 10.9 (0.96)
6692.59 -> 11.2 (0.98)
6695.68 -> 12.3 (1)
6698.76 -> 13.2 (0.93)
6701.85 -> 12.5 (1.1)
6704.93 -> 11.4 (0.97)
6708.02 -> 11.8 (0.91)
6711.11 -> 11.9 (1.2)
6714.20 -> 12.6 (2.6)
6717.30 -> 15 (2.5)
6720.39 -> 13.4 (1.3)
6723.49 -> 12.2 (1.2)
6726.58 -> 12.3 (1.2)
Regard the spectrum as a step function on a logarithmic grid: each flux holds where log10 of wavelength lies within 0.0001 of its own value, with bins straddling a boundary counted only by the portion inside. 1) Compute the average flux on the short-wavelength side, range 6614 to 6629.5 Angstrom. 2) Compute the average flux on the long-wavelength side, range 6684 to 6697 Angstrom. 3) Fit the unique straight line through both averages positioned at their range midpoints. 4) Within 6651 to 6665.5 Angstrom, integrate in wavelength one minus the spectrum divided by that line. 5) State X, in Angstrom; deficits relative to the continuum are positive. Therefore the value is 0.6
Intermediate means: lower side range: 12.5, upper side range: 11.8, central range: 11.7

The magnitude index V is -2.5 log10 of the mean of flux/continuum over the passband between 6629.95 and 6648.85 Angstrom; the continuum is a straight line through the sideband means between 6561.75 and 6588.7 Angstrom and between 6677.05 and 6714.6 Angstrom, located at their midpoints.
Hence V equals 0.14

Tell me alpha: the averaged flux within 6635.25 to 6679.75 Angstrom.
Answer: 11.7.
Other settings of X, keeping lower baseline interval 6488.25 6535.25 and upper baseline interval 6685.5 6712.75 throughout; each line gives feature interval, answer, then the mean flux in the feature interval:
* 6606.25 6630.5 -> -2.11 Angstrom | 12.7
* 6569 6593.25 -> -4.56 Angstrom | 13.8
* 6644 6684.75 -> -0.56 Angstrom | 12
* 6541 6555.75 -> -2.06 Angstrom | 13.1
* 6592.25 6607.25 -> -0.36 Angstrom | 11.9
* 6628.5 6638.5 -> -0.48 Angstrom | 12.3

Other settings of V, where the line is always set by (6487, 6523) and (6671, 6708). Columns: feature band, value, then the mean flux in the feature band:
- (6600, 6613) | -0.116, 12.9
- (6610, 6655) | -0.071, 12.4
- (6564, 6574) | -0.169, 13.4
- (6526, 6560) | -0.085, 12.3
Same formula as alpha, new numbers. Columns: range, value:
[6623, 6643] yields 12.2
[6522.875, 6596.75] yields 13.4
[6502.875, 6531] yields 11.3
